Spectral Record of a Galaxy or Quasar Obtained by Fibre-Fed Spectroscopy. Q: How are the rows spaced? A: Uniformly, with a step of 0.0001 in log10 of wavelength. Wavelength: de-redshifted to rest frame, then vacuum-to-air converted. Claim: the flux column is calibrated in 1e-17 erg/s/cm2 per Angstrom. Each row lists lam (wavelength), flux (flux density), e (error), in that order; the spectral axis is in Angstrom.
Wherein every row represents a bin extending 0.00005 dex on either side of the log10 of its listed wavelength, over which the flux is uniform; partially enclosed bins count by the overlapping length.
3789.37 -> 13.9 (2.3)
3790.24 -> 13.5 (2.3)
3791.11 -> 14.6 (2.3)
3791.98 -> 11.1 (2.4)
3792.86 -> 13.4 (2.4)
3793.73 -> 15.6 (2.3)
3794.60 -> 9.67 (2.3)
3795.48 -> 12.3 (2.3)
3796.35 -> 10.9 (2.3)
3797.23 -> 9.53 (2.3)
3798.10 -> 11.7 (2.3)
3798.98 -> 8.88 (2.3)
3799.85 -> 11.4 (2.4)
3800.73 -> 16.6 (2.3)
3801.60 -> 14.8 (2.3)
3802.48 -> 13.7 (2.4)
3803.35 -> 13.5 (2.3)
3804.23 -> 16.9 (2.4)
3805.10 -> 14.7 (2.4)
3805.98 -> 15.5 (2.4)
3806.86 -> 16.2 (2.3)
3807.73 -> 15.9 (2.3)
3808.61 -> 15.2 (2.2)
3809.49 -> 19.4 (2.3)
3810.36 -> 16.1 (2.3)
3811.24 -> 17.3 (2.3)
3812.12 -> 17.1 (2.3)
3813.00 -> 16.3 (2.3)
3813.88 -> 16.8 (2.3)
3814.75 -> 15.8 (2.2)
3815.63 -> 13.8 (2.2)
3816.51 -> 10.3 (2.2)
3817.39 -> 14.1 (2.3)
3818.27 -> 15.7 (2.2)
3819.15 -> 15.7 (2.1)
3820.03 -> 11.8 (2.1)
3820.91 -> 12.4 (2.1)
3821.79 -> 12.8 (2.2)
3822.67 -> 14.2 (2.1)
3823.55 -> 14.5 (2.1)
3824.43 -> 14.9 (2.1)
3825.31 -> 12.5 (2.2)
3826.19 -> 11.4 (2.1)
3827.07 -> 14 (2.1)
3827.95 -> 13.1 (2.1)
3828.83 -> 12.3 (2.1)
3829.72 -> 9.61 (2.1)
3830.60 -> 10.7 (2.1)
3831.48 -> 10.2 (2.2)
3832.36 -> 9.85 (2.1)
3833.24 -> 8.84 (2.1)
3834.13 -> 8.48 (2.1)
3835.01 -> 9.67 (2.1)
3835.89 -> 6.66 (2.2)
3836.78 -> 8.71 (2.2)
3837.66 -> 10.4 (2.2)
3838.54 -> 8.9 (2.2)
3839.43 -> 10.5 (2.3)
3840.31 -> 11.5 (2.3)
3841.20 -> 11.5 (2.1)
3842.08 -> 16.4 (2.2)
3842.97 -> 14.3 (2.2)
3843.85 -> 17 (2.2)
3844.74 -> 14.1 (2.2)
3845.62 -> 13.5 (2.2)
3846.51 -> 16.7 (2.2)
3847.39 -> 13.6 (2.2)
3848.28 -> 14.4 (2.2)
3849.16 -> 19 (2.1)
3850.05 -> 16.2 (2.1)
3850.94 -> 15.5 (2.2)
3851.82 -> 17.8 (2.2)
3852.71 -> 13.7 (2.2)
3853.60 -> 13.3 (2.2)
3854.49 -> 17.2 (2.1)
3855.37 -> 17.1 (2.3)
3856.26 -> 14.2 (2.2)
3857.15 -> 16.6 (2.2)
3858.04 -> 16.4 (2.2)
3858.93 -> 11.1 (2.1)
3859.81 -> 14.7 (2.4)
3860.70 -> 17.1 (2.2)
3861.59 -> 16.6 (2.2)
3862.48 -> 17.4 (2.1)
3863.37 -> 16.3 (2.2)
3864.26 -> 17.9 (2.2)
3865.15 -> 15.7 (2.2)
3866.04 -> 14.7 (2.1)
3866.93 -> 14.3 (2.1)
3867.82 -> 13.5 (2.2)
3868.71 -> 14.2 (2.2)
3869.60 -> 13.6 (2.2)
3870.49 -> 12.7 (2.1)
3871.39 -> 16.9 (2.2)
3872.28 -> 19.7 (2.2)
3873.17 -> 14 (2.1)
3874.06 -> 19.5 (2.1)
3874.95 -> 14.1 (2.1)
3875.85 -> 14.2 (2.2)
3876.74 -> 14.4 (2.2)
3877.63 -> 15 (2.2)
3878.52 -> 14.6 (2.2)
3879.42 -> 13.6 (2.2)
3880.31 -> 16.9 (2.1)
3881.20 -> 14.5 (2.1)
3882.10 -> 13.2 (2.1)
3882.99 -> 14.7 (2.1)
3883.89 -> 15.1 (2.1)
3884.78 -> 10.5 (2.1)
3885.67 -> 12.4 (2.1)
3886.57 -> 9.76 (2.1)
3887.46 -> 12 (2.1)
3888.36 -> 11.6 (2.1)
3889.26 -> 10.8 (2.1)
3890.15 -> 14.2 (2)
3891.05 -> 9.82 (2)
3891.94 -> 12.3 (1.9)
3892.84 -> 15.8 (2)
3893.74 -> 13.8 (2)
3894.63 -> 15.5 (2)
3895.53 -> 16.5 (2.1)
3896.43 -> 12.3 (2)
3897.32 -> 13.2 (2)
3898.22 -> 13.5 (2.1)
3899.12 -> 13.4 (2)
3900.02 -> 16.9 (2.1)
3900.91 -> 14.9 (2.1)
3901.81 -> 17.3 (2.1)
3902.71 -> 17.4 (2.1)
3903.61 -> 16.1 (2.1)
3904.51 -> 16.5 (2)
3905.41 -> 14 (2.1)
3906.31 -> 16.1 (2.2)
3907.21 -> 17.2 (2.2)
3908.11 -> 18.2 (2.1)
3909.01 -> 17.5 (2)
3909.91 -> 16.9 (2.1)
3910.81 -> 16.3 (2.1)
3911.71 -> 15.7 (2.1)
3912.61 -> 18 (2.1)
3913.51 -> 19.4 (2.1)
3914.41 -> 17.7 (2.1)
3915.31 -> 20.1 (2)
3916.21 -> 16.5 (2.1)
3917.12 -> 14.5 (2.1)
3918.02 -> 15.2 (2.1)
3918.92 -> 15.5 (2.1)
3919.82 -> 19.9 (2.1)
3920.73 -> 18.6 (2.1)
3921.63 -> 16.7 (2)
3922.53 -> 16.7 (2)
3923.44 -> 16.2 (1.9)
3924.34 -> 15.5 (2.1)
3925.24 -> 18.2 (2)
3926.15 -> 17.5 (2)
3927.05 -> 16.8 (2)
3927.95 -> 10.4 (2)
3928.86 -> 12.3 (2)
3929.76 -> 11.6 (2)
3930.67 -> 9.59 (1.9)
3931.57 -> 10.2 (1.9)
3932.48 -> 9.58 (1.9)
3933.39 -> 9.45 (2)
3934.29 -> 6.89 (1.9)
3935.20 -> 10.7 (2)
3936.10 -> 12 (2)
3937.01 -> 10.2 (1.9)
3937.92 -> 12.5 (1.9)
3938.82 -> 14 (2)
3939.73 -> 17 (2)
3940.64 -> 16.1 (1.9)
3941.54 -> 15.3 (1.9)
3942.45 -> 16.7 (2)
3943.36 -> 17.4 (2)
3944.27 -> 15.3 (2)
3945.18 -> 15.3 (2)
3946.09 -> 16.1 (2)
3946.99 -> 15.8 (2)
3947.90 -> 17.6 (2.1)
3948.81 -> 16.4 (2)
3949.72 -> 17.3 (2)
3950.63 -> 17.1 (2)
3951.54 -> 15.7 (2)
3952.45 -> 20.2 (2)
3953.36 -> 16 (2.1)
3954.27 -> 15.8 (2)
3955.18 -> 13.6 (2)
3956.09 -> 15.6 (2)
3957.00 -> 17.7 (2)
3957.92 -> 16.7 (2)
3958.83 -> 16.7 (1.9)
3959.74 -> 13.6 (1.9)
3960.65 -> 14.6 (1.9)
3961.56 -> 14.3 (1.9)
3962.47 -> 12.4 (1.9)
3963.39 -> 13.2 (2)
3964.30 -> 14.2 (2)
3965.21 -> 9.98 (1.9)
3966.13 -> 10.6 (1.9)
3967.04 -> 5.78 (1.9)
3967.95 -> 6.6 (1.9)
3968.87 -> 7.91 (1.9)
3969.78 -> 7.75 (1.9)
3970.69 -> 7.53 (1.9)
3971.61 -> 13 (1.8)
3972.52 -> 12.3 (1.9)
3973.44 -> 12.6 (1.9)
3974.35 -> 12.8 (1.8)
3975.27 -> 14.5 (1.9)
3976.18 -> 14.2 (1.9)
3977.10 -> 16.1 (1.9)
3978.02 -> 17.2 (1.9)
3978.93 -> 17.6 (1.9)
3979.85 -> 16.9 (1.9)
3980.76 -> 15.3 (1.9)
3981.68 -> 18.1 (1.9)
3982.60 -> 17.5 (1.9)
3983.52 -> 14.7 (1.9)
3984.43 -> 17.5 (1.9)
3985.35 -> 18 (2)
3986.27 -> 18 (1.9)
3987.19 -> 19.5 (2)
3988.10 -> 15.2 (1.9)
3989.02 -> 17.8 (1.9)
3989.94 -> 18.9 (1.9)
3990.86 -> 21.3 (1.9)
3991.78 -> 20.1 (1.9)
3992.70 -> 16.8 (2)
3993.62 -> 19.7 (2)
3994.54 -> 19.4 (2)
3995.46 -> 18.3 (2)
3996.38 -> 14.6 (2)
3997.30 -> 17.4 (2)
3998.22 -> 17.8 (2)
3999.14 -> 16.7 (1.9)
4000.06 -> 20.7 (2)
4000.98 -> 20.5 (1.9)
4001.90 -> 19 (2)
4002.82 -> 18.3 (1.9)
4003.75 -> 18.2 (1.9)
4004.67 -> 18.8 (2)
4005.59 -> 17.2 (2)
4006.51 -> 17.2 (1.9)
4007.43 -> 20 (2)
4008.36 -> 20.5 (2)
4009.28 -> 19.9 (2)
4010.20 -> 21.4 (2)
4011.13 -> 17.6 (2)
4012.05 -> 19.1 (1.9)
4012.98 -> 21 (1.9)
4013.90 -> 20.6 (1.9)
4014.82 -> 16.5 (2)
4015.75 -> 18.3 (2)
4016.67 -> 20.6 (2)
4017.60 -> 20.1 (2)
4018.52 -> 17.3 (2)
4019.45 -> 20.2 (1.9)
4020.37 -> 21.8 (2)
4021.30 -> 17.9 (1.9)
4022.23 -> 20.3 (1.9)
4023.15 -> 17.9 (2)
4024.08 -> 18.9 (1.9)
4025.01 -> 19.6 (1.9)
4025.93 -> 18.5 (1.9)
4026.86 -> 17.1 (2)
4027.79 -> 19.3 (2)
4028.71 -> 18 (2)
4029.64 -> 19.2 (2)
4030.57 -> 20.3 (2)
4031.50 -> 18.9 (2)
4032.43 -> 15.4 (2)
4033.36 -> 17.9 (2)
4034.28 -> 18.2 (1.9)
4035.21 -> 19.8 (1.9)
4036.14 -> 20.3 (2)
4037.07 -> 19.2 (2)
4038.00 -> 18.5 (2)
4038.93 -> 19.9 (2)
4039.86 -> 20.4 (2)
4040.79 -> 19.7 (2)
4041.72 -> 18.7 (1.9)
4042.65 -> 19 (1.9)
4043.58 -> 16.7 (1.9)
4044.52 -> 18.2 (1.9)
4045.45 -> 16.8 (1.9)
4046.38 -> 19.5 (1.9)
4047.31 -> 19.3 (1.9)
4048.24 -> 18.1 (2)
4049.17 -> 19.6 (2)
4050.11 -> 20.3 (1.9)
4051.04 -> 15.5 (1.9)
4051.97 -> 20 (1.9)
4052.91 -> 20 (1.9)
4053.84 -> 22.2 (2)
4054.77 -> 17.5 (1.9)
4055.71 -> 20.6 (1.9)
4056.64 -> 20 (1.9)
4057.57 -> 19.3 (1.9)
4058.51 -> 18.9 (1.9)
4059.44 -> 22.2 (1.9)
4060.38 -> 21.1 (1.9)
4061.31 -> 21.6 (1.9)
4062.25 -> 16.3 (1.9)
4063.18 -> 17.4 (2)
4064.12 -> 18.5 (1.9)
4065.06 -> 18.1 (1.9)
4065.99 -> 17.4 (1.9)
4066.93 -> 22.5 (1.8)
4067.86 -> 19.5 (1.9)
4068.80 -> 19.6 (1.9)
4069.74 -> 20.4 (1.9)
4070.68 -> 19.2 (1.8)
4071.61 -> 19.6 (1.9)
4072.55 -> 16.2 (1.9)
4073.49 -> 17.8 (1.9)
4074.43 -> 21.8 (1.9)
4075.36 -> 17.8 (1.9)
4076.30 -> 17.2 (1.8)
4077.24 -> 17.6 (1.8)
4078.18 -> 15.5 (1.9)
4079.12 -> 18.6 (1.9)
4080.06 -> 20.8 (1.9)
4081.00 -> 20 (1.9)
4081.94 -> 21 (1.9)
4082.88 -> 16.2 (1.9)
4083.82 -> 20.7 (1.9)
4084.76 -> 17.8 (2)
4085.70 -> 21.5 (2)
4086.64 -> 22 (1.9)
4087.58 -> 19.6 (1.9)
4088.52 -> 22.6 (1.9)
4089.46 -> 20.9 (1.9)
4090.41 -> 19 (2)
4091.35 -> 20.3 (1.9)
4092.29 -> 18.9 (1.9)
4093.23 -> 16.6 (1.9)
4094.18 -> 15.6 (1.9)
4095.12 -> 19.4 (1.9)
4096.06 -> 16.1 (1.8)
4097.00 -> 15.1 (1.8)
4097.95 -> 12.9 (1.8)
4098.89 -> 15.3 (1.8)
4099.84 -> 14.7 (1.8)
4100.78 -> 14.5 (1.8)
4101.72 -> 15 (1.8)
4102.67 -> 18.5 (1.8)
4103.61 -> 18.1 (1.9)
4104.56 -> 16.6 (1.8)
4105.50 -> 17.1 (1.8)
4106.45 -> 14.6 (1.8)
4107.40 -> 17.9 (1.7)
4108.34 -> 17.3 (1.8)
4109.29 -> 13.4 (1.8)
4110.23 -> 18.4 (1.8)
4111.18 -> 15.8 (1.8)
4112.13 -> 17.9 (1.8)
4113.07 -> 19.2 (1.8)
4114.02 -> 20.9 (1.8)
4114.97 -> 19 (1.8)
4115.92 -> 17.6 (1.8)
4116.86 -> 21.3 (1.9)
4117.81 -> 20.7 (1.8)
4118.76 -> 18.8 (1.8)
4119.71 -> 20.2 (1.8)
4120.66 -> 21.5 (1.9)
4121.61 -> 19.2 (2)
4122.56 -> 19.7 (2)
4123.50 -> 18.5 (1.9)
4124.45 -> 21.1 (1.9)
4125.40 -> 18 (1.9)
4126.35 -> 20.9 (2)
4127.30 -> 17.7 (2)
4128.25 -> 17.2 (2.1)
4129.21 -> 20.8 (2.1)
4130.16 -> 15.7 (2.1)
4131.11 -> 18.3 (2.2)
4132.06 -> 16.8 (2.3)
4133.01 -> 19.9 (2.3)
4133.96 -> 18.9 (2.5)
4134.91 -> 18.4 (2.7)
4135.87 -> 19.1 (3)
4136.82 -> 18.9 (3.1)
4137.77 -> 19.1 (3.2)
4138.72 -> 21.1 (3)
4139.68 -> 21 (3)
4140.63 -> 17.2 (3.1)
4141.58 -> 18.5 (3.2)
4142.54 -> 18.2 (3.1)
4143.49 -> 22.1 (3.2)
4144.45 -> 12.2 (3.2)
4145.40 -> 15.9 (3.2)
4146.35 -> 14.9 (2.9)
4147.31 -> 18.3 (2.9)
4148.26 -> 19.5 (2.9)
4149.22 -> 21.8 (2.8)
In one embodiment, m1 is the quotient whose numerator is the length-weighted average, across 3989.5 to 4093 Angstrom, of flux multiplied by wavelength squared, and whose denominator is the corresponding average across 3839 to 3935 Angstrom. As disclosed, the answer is 1.39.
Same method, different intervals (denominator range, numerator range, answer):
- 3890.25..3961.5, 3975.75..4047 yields 1.27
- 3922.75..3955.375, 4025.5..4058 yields 1.38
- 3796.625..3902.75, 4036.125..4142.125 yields 1.50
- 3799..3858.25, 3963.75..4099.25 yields 1.44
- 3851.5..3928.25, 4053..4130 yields 1.34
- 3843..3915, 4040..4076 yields 1.38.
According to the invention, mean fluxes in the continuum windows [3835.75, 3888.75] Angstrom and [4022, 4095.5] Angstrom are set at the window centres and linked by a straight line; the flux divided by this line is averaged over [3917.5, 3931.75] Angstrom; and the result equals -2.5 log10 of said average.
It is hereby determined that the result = 0.05 mag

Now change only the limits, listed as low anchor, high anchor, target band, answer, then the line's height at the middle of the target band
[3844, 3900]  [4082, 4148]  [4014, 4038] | -0.12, 16.9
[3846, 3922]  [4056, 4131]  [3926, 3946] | 0.23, 16.1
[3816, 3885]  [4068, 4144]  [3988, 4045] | -0.12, 16.9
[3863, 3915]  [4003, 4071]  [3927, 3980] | 0.23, 16.8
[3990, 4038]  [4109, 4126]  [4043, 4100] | 0.01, 19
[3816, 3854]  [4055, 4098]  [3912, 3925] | -0.15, 14.9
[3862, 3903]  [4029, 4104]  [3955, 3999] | 0.11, 16.6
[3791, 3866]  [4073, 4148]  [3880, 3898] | 0.12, 14.8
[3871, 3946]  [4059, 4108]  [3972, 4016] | -0.08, 16.5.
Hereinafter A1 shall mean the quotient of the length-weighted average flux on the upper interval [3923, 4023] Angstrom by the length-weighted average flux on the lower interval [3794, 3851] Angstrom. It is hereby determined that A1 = 1.2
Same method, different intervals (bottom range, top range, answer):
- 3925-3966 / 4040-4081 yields 1.33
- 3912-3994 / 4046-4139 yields 1.25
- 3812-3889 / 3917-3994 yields 1.07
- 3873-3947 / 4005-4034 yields 1.29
